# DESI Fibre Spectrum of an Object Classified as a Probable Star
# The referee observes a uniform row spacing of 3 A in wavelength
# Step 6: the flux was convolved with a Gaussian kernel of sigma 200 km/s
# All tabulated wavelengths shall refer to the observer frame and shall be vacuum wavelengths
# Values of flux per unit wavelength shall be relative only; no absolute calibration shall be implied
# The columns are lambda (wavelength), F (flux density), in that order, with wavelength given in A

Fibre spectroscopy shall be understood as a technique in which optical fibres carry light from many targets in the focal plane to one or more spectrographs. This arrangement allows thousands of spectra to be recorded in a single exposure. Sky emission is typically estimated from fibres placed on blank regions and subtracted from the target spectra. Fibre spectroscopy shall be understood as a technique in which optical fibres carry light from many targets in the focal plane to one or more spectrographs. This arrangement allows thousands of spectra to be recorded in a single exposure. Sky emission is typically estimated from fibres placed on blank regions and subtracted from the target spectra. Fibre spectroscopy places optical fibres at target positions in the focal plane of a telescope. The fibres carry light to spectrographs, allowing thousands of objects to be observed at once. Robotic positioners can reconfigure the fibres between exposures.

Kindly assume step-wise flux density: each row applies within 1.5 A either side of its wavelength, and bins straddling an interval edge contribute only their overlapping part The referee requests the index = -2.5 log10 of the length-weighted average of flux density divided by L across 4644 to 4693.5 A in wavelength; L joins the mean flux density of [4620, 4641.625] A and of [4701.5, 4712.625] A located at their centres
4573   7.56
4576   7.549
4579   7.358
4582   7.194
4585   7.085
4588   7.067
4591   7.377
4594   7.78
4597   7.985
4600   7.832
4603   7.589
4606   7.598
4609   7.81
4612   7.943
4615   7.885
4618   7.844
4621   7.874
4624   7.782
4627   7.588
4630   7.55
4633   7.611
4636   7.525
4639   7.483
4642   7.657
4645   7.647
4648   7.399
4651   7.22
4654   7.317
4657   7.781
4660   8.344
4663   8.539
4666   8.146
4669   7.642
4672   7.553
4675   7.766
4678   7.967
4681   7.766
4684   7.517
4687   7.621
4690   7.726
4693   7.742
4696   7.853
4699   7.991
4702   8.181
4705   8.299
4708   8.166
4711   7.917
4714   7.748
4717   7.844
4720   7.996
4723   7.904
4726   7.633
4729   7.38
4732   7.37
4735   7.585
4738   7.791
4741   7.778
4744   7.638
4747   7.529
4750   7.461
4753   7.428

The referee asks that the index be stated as 0.02 mag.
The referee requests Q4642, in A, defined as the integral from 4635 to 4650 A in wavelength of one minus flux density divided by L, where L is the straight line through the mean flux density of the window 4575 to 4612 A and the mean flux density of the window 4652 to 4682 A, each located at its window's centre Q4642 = 0.4 A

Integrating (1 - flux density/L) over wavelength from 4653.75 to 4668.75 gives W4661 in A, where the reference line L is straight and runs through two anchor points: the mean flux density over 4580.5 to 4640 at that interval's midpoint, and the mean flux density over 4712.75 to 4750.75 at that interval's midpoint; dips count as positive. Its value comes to -0.8 A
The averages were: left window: 7.62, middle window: 8.05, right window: 7.67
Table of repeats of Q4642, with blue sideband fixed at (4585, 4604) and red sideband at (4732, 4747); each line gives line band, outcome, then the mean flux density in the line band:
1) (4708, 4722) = -0.5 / 7.91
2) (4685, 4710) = -1.0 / 7.94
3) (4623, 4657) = 0.3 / 7.53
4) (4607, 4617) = -0.4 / 7.86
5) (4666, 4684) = -0.3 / 7.75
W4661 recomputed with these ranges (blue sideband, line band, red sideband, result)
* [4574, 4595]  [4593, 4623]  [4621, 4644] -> -1.4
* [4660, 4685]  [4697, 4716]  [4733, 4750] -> -0.7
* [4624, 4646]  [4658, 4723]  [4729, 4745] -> -2.7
